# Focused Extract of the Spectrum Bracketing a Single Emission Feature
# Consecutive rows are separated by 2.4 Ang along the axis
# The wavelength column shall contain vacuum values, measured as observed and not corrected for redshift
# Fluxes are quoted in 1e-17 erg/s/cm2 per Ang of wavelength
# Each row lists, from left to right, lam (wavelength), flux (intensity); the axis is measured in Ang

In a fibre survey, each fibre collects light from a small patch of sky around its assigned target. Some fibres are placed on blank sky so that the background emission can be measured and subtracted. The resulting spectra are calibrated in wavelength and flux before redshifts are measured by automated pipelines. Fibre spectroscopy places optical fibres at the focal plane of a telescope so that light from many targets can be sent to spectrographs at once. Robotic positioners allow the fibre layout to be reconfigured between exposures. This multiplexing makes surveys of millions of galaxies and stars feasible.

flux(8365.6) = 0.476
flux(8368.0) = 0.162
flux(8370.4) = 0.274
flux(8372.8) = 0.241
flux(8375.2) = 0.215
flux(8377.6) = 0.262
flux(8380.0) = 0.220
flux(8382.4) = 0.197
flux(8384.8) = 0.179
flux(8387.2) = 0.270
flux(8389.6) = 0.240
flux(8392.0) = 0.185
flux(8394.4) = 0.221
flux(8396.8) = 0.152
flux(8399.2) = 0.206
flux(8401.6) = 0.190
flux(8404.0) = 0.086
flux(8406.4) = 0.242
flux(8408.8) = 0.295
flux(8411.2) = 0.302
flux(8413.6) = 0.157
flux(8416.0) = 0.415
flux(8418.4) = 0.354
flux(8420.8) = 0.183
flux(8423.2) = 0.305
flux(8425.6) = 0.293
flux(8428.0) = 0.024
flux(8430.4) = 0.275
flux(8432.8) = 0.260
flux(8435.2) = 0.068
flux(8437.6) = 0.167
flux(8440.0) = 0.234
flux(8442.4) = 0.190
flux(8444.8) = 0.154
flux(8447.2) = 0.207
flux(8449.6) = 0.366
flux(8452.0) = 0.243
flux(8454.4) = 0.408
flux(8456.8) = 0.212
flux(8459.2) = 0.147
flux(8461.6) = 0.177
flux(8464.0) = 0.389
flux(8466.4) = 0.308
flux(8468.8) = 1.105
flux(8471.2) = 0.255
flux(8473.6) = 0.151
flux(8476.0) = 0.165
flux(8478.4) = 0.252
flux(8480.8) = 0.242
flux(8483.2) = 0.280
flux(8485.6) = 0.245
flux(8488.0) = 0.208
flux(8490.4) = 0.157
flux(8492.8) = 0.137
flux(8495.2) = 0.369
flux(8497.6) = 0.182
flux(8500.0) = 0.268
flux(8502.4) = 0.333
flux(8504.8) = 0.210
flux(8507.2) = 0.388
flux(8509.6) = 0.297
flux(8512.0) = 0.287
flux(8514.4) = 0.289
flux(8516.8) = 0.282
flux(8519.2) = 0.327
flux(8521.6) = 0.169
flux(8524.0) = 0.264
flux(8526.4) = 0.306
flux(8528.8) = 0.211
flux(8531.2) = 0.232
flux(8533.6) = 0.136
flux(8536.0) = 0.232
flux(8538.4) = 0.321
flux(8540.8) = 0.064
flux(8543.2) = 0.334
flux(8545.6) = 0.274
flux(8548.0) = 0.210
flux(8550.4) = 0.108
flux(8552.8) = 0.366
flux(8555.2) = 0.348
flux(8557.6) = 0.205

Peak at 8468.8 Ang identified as H-gamma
